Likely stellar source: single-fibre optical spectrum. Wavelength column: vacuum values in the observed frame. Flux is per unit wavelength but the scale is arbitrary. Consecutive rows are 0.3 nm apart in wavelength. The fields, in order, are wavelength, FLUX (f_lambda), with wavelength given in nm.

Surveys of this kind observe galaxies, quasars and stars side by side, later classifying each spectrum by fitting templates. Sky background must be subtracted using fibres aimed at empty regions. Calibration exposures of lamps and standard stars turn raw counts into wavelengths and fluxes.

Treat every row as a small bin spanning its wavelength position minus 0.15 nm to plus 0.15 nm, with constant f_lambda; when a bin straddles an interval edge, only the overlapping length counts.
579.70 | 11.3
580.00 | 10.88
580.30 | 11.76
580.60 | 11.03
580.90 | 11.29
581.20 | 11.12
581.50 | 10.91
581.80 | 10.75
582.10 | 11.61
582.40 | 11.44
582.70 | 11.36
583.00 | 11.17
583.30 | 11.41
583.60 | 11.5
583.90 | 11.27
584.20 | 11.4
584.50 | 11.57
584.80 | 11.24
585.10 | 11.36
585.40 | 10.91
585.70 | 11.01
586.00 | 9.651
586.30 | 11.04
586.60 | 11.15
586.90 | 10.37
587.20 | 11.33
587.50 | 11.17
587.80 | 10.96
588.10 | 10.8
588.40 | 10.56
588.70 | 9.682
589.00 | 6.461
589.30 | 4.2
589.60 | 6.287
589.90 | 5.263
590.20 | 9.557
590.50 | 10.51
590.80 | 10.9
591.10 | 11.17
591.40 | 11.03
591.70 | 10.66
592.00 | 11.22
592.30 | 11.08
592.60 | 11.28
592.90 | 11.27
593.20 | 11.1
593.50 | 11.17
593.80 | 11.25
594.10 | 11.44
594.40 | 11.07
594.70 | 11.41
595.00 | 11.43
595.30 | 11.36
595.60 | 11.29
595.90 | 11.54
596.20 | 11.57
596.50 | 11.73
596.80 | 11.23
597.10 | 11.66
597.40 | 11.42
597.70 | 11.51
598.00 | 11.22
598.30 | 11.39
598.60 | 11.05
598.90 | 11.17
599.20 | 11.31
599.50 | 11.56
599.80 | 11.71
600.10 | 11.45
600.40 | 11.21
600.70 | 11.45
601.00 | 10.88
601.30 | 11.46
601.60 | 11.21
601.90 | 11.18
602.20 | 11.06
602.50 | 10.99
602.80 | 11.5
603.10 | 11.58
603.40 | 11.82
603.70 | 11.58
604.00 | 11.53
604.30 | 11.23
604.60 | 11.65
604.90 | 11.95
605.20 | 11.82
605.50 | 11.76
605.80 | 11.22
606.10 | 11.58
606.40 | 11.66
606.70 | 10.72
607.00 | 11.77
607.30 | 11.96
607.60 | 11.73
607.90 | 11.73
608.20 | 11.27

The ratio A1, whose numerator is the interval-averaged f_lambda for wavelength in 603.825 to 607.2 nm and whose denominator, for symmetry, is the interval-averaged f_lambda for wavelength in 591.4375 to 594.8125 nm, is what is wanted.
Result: 1.03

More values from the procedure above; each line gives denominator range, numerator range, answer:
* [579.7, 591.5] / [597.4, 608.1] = 1.10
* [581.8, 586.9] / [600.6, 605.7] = 1.03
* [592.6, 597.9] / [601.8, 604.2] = 1.00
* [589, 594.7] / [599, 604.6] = 1.14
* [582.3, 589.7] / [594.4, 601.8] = 1.09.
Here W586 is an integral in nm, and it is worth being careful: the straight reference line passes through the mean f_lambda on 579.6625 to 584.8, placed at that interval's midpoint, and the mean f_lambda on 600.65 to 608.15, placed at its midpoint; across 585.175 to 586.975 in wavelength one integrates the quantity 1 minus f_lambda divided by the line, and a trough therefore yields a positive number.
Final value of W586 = 0.09 nm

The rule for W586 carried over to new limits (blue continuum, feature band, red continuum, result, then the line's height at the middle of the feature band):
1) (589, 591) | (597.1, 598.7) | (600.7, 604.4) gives -0.21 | 10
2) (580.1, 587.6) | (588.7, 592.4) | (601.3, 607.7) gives 0.74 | 11.3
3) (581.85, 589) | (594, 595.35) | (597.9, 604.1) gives -0.02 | 11.2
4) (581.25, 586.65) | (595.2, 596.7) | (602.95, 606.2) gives -0.01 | 11.4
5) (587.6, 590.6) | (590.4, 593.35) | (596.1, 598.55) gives -0.49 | 9.45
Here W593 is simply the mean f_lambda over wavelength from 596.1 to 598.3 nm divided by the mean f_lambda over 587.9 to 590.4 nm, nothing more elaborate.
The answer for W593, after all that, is 1.44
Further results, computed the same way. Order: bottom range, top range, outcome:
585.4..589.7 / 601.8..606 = 1.18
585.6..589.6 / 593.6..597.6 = 1.17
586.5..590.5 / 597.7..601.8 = 1.25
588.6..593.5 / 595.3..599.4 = 1.20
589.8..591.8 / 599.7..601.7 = 1.14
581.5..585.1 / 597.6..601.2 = 1.00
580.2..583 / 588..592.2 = 0.82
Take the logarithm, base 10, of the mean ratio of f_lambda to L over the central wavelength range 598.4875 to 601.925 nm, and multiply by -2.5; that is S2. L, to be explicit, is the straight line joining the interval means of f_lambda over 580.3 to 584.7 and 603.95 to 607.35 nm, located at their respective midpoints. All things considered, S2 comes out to 0.018 mag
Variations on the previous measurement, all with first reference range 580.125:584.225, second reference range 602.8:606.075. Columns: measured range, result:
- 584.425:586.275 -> 0.04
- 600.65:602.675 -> 0.04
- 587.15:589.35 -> 0.19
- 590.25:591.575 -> 0.06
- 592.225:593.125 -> 0.02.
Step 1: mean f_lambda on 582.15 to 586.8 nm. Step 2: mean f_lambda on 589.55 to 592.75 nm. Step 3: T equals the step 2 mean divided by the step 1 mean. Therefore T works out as 0.90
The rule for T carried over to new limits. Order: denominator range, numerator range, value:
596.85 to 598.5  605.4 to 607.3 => 1.01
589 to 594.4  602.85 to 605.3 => 1.18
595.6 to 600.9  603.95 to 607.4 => 1.01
